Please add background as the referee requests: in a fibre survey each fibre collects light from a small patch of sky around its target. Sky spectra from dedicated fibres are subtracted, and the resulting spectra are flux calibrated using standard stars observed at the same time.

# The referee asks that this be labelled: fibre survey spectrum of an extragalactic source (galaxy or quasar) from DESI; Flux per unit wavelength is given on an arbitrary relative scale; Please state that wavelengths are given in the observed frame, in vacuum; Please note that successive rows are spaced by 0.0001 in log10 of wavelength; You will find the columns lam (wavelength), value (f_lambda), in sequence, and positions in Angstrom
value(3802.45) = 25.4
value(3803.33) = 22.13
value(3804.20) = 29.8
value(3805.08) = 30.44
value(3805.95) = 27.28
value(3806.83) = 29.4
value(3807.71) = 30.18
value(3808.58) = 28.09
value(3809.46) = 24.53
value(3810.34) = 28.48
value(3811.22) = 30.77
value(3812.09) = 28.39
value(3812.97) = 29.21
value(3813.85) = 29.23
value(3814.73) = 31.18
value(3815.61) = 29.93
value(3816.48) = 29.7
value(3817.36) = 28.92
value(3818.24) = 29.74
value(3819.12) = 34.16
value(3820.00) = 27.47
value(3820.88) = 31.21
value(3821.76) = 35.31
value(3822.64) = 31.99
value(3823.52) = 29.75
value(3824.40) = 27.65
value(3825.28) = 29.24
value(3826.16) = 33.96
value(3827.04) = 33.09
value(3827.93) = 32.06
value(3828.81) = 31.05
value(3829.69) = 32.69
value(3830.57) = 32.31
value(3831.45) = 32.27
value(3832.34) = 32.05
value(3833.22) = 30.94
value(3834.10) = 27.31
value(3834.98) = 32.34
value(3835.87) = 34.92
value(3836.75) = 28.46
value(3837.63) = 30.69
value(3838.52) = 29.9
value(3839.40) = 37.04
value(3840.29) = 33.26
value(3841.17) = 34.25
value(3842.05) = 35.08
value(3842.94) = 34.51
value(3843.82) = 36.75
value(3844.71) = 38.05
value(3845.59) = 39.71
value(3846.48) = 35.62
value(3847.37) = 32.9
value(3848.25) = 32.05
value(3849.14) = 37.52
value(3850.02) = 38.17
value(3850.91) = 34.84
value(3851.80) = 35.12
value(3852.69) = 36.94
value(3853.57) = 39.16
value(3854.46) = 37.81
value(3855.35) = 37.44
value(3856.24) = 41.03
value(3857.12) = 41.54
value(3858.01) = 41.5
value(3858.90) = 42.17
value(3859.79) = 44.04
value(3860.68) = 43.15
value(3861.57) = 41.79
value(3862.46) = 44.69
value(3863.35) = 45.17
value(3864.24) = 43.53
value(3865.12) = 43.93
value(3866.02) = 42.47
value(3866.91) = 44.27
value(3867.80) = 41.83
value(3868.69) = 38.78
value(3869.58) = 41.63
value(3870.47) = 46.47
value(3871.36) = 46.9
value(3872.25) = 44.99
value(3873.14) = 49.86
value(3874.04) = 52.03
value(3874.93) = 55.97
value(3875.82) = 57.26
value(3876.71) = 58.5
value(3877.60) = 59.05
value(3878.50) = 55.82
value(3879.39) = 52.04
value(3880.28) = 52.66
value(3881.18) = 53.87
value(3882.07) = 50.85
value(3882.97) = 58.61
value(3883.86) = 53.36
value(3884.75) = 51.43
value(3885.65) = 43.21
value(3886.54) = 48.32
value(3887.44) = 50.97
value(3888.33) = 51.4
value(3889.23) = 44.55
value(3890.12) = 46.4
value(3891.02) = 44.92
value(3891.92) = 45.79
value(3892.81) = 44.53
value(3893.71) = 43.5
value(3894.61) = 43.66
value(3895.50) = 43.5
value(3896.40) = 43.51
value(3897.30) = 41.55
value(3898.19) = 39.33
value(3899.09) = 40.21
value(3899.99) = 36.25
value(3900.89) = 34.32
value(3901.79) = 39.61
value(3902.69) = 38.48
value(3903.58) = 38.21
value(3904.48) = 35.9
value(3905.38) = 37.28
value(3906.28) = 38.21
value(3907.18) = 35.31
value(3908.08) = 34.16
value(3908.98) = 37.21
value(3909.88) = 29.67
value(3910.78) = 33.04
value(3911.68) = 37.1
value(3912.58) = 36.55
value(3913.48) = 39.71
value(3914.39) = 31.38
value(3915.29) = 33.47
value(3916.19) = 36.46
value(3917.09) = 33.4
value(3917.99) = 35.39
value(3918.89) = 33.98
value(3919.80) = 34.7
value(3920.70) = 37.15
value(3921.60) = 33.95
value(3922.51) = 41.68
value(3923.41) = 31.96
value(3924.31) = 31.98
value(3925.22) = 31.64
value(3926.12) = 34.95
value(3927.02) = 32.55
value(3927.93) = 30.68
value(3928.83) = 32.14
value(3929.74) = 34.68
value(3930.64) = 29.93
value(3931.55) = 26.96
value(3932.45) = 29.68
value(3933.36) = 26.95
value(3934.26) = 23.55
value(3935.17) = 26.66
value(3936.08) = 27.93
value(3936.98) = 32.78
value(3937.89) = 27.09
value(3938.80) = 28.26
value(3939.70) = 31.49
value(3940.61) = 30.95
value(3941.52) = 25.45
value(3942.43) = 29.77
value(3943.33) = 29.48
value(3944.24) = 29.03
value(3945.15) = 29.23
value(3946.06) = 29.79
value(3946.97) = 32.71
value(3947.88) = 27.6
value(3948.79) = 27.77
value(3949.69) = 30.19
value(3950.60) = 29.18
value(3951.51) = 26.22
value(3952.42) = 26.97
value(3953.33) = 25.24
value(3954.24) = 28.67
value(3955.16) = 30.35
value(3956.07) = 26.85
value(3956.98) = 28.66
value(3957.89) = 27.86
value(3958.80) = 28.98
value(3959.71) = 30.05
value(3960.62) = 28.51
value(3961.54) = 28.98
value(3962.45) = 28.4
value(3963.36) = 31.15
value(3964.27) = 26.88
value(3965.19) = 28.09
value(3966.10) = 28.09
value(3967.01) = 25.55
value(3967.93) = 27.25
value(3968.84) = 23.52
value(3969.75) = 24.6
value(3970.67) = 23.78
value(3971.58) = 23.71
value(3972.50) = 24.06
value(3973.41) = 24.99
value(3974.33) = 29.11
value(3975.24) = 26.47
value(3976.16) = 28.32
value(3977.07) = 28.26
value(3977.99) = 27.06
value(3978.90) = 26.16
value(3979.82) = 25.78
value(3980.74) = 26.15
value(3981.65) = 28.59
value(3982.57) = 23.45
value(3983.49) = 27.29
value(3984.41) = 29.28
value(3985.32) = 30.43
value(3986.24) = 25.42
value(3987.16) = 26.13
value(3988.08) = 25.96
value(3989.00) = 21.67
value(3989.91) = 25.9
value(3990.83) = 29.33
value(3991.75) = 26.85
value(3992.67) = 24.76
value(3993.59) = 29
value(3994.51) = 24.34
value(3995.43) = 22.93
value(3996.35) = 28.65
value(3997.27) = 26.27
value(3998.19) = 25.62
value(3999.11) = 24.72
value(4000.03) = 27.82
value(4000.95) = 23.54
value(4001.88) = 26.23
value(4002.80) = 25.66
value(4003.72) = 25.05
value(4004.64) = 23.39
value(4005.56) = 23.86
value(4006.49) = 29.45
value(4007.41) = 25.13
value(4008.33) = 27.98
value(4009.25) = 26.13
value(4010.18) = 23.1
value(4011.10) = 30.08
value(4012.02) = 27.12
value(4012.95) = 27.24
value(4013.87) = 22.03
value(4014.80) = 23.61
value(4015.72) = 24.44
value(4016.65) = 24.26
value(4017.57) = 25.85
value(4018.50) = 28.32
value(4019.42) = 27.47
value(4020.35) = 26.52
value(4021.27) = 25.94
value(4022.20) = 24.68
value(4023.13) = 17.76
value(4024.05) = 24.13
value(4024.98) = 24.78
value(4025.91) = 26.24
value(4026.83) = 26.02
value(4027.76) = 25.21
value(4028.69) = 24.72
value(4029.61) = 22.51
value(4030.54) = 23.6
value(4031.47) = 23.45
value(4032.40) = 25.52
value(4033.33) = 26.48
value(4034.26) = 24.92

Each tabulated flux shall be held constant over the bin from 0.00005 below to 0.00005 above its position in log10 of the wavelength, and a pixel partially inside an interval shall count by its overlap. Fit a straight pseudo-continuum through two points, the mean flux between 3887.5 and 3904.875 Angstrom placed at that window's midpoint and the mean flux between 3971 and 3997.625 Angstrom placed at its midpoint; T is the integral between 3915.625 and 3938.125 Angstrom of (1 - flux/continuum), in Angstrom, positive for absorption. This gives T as 2.9 Angstrom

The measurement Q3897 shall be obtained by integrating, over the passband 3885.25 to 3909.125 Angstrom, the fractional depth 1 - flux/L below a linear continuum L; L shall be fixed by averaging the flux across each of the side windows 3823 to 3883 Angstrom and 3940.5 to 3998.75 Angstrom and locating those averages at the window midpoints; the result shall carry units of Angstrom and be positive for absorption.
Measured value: -4.3 Angstrom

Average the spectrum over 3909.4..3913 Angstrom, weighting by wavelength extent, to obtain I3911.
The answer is 34.1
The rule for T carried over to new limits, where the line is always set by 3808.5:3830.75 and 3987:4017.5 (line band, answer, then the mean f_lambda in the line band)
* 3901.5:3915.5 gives -3.90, 36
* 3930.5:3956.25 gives -1.22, 28.5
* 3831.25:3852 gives -2.84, 33.9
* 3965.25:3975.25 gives 0.34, 25.6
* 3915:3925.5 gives -2.60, 34.7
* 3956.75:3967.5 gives -0.68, 28.4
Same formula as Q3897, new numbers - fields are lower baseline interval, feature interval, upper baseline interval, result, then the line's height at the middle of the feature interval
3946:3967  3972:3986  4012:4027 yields 0.13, 27.2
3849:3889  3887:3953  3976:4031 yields 6.82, 38.4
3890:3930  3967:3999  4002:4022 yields 3.08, 29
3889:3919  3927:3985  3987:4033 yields 7.20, 32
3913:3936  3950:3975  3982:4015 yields 1.66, 29.2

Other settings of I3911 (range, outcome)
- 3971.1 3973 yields 24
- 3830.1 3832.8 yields 32.2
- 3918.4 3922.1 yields 35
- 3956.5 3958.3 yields 28.3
